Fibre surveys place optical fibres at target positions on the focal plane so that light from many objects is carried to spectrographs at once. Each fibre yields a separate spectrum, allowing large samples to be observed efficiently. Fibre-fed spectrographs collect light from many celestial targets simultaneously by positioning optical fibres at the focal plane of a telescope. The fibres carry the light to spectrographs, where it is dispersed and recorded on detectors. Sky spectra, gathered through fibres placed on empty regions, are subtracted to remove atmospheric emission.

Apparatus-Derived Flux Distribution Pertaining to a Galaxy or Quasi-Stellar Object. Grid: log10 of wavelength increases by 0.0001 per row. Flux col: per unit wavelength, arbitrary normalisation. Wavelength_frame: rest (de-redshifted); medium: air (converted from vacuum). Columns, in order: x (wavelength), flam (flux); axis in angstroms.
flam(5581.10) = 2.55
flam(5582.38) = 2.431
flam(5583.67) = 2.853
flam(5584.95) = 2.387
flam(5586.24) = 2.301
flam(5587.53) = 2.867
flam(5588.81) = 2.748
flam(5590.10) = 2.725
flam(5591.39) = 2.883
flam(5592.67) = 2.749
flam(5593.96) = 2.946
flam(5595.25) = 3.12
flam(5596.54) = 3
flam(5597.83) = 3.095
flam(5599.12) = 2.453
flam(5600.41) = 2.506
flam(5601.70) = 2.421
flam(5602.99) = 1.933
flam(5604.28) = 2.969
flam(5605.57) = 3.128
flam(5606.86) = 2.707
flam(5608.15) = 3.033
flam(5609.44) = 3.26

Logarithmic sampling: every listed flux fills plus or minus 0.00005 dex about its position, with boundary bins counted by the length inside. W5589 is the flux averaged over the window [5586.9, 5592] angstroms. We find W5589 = 2.81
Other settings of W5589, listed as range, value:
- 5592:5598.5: 2.98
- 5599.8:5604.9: 2.45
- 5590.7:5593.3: 2.82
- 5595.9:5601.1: 2.76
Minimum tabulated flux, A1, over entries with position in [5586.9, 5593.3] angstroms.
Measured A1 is 2.725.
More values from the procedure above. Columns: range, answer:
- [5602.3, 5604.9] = 1.933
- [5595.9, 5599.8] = 2.453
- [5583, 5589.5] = 2.301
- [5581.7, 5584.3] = 2.431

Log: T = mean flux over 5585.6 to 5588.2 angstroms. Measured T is 2.59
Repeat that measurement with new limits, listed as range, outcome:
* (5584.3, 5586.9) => 2.35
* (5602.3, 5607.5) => 2.68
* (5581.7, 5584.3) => 2.64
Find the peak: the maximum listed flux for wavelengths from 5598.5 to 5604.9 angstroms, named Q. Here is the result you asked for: 2.969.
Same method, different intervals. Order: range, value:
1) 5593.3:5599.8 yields 3.12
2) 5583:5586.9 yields 2.853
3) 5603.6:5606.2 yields 3.128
